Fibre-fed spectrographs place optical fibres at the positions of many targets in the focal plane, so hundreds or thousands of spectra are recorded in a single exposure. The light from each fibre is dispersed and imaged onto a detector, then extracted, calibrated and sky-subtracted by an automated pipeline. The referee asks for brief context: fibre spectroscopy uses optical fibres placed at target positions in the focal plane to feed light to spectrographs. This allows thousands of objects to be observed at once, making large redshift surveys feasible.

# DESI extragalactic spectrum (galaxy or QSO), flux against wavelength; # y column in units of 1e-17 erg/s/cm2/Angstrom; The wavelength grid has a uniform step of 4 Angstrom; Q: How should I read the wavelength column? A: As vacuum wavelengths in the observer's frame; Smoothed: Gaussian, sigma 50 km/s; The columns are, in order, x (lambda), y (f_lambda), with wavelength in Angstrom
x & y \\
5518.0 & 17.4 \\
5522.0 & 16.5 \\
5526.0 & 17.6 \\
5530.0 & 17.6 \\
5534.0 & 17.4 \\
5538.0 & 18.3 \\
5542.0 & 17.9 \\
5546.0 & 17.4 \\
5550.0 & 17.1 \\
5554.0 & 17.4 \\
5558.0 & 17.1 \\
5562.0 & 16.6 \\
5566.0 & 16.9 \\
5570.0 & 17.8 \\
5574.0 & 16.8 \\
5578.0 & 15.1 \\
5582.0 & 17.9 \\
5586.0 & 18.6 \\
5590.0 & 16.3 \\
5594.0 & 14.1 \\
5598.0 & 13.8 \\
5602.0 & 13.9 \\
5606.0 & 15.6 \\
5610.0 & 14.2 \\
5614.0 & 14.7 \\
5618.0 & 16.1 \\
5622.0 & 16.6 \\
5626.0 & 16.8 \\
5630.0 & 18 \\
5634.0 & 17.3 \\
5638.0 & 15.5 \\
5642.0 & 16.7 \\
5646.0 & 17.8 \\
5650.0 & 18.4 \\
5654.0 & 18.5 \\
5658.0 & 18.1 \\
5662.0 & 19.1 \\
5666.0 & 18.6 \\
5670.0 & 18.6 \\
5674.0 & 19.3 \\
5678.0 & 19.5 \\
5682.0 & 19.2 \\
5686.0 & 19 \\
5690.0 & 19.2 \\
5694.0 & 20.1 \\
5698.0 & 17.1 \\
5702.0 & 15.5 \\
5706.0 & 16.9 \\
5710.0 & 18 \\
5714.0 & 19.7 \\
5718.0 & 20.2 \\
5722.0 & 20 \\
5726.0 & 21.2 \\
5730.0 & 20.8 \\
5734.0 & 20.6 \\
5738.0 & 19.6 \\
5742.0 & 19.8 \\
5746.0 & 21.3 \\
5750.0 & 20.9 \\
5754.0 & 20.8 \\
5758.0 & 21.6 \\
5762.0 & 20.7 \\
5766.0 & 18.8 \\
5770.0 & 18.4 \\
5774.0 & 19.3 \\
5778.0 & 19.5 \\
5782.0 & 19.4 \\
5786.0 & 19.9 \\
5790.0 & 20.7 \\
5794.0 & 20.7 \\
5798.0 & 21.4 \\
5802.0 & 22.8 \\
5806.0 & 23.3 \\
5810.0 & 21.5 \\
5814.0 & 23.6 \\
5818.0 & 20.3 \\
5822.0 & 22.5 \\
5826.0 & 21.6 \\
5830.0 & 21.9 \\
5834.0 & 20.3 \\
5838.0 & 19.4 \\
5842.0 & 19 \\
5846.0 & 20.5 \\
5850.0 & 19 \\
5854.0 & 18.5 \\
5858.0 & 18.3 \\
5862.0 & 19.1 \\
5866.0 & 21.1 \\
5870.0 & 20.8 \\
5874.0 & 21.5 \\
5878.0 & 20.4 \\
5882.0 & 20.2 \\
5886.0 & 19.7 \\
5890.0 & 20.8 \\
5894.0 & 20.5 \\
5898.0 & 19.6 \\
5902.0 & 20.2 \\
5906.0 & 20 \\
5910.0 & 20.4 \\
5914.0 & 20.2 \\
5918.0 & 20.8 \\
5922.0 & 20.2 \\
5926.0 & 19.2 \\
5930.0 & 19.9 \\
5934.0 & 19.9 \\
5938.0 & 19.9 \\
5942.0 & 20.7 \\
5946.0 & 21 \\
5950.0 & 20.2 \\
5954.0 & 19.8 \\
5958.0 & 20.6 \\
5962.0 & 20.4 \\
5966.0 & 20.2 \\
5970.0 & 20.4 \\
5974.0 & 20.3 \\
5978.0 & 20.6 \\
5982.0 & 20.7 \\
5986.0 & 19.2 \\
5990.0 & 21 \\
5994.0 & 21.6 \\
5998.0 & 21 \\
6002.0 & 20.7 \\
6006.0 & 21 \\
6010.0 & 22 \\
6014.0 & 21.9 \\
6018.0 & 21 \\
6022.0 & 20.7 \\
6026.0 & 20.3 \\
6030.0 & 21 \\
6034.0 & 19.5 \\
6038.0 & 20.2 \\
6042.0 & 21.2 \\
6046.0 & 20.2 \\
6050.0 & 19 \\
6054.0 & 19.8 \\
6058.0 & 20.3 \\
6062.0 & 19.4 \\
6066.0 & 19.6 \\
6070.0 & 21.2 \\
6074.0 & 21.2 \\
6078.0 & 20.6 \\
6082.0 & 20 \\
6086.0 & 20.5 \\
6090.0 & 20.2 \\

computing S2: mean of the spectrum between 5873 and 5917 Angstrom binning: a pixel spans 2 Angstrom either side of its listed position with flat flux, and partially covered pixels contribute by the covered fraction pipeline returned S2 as 20.3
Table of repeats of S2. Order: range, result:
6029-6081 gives 20.2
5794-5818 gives 22.2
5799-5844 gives 21.5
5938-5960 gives 20.4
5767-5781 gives 19.1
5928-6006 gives 20.4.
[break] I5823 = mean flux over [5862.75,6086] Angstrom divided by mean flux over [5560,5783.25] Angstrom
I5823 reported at 1.13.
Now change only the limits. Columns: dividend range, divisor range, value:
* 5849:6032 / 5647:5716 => 1.10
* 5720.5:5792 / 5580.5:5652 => 1.24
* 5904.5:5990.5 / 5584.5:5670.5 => 1.22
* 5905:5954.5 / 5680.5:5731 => 1.06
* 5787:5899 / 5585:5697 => 1.20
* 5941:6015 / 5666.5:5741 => 1.08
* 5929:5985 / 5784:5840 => 0.95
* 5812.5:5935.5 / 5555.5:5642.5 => 1.25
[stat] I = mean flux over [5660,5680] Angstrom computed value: 19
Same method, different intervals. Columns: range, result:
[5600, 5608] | 14.8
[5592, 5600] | 13.9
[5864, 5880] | 20.9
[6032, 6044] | 20.3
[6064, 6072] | 20.4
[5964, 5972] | 20.3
